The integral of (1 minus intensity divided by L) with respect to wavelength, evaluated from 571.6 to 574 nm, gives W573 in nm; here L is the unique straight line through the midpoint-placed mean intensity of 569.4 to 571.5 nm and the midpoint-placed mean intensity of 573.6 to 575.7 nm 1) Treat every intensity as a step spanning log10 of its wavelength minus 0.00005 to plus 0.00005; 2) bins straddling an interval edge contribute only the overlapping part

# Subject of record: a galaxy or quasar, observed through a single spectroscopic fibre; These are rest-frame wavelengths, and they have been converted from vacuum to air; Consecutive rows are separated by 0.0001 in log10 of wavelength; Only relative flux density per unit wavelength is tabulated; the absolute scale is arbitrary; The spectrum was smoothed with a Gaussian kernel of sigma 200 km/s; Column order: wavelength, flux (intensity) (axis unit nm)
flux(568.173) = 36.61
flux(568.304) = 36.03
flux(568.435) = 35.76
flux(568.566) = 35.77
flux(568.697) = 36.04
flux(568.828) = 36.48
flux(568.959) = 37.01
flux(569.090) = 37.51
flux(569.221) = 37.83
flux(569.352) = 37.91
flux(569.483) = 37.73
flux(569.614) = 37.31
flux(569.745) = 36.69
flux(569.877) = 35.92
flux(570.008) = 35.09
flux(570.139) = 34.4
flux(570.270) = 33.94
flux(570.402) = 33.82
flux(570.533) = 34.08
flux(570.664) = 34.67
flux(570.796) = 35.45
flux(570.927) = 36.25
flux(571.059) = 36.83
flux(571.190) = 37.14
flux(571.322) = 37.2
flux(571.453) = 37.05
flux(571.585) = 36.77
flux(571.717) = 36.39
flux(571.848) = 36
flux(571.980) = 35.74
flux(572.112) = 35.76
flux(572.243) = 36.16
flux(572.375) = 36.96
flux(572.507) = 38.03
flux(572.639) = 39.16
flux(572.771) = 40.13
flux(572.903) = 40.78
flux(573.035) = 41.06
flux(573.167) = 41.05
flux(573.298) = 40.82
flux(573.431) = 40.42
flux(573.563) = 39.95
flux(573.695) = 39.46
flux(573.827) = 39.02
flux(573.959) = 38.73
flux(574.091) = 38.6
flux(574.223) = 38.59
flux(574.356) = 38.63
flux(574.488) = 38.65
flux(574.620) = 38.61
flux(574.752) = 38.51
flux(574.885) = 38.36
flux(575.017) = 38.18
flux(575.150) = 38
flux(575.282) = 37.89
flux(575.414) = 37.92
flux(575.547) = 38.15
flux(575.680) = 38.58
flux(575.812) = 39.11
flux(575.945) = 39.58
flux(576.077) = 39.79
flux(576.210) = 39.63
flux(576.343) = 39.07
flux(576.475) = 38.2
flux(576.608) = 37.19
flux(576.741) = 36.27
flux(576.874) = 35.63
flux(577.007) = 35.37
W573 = -0.08 nm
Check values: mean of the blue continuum 35.9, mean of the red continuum 38.5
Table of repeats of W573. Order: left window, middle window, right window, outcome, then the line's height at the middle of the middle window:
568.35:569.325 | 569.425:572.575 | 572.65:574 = 0.187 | 38.3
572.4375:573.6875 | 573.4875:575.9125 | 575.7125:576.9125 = 0.036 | 39.2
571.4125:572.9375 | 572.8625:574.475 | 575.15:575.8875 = -0.083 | 37.8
